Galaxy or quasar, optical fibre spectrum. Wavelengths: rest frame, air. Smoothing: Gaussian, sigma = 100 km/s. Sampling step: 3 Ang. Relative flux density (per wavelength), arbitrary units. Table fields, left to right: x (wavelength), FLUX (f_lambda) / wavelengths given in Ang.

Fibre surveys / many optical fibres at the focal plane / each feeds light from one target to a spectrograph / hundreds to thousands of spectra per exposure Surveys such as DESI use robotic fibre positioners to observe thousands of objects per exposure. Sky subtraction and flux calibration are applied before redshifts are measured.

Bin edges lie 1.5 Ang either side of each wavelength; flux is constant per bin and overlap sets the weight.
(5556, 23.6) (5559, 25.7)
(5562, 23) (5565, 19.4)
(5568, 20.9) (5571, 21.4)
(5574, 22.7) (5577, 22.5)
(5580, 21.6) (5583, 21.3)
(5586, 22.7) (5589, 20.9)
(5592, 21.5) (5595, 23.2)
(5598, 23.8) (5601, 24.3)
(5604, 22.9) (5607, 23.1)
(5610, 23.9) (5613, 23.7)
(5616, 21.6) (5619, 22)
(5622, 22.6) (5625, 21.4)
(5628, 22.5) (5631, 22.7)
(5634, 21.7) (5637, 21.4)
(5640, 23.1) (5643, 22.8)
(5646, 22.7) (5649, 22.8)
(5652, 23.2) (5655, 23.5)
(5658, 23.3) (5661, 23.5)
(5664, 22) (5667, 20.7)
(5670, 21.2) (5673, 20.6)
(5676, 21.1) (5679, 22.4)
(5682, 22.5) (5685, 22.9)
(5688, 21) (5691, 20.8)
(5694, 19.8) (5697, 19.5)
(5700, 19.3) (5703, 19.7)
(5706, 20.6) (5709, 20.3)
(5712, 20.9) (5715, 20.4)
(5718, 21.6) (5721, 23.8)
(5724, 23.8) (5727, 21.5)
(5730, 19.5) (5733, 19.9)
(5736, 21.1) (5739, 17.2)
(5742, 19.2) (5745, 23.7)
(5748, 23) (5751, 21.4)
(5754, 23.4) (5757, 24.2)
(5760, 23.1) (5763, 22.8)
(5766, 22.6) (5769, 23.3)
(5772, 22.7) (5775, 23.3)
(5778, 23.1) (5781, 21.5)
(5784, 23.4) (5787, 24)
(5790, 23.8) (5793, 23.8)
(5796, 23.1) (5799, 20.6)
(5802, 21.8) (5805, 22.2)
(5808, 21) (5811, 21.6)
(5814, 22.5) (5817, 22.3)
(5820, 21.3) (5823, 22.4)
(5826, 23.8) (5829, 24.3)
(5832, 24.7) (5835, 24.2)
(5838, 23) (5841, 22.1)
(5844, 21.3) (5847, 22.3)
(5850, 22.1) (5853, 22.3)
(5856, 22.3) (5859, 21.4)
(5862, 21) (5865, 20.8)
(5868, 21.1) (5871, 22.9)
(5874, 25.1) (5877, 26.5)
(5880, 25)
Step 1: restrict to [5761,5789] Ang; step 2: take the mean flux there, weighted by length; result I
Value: 23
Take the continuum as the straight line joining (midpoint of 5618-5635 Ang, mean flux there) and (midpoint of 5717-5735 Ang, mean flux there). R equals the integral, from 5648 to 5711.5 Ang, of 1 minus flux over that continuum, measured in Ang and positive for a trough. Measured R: 1.3 Ang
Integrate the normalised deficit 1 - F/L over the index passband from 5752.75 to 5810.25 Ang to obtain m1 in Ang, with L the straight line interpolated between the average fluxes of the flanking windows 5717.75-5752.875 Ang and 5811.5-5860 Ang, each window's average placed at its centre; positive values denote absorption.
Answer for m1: -2.33 Ang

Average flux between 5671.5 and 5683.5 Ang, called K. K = 21.7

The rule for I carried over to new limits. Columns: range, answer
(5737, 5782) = 22.3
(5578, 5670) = 22.5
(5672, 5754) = 21.1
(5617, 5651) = 22.3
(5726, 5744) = 19.8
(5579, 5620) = 22.6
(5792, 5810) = 22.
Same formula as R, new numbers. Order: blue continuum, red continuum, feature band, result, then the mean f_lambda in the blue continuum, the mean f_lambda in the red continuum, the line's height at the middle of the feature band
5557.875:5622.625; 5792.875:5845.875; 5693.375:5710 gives 1.95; 22.5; 22.5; 22.5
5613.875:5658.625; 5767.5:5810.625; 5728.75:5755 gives 1.98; 22.5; 22.7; 22.6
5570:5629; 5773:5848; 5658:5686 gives 0.78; 22.5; 22.7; 22.6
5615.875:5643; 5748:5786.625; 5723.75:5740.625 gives 1.85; 22.2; 22.9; 22.7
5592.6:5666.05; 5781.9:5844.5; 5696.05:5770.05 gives 4.30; 22.8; 22.7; 22.8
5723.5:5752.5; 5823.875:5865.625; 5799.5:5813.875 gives 0.22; 20.9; 22.6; 22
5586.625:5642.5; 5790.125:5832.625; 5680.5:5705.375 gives 2.07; 22.6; 22.5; 22.6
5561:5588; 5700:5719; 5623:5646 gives -1.23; 21.7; 20.5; 21.1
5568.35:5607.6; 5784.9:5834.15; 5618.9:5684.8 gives 0.62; 22.4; 22.7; 22.5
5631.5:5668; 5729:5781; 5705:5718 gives 0.91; 22.6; 22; 22.2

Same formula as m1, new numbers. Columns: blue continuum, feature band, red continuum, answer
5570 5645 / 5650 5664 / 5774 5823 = -0.5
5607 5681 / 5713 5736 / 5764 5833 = 1.1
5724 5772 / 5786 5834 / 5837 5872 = -1.9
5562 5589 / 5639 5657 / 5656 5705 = -1.4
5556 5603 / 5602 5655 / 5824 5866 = -0.5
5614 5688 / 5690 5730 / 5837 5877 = 2.5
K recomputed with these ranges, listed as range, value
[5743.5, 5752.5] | 22.7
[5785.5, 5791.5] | 23.9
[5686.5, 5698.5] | 20.3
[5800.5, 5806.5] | 22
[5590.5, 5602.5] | 23.2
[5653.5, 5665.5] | 23.1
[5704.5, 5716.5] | 20.6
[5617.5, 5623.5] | 22.3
